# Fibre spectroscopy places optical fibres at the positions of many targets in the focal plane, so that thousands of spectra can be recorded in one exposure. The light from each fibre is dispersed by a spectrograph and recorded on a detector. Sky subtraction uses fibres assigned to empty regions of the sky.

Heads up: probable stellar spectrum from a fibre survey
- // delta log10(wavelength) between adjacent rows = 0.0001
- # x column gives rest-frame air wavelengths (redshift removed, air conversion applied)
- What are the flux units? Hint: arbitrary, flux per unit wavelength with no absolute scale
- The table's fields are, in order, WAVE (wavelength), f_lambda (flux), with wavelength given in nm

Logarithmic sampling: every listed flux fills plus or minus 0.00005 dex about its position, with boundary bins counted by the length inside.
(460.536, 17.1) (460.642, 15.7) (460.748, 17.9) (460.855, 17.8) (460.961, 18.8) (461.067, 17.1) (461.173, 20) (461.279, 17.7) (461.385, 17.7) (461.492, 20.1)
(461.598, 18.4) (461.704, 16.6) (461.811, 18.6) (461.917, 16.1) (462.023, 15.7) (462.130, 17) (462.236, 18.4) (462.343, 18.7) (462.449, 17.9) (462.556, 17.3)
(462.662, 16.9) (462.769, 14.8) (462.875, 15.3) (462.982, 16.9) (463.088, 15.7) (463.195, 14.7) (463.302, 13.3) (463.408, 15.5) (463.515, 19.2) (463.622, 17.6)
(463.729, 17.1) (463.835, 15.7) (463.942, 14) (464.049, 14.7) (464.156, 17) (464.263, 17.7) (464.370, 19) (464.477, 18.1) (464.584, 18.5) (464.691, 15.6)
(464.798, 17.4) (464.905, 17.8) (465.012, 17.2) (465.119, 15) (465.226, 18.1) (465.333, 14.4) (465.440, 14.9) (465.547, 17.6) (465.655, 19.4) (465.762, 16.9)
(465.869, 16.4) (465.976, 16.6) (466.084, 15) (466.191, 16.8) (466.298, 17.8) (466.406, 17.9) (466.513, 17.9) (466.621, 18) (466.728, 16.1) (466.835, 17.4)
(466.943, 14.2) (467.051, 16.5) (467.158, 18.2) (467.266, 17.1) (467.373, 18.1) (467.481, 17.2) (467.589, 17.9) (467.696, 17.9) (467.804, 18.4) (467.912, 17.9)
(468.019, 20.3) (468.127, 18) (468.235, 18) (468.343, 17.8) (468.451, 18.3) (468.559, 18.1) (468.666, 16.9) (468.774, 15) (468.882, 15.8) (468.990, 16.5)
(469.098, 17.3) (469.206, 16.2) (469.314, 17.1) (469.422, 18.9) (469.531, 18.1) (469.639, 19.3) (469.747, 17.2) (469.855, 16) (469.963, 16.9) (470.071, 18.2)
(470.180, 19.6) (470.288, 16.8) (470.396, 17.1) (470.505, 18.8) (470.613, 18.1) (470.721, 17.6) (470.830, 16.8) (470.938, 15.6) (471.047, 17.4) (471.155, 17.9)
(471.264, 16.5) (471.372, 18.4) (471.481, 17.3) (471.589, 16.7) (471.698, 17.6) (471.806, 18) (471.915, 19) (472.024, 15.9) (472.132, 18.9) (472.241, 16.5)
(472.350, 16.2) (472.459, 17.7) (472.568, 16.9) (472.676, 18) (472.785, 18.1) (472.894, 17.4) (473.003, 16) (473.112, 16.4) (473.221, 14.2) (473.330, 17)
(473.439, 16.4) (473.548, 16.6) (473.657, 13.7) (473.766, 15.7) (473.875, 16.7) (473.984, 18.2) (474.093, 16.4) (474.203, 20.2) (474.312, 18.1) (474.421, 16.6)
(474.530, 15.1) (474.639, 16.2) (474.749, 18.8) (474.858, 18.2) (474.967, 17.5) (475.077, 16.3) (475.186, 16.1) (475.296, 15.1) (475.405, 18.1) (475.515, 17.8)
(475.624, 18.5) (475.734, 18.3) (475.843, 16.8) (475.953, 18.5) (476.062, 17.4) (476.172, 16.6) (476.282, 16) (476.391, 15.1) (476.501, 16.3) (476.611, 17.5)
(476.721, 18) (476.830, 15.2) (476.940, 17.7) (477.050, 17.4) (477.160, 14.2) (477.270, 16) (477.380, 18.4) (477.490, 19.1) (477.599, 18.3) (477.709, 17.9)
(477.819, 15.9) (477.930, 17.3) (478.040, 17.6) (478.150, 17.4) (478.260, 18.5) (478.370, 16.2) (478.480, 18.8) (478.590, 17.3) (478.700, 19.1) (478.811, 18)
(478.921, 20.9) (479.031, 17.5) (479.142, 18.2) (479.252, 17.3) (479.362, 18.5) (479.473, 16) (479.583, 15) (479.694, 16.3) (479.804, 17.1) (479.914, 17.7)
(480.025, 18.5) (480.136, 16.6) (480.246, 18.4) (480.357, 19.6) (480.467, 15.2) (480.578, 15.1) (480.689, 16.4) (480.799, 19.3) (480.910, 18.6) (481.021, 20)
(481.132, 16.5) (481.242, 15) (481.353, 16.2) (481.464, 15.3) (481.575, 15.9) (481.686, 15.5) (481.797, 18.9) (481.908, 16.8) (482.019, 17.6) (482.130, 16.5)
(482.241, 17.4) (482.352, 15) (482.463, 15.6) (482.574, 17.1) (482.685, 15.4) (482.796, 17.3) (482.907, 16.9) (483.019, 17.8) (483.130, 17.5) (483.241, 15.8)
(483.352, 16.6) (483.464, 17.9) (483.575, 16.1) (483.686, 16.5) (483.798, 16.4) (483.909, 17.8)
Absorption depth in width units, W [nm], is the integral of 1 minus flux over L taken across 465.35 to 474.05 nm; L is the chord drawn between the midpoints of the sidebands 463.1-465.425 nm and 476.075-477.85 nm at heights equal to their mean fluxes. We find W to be -0.28 nm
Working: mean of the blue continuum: 16.5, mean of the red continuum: 16.9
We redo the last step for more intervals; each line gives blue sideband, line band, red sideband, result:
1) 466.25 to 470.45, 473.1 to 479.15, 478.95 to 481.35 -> 0.07 nm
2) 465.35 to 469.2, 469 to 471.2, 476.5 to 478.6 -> -0.04 nm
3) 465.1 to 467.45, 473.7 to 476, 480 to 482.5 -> -0.05 nm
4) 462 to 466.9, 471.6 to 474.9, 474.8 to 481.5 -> 0.02 nm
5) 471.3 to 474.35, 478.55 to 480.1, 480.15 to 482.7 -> -0.07 nm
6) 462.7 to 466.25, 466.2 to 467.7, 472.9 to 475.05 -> -0.06 nm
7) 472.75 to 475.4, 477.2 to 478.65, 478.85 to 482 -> -0.05 nm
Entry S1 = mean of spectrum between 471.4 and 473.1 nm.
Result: 17.3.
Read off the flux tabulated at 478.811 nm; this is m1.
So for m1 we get 18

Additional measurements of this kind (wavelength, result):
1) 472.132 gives 18.9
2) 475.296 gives 15.1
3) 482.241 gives 17.4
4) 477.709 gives 17.9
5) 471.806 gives 18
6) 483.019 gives 17.8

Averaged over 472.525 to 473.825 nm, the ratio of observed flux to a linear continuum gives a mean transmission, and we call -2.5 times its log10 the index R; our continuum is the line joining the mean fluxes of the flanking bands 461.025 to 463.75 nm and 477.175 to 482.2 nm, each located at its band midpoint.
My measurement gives 0.06 mag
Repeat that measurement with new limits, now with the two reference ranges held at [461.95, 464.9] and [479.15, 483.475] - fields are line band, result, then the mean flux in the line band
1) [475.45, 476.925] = -0.02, 17.1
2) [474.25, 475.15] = -0.02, 17.1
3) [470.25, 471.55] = -0.04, 17.4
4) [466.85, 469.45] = -0.04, 17.4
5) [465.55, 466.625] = -0.03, 17.2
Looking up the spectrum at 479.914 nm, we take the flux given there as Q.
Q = 17.7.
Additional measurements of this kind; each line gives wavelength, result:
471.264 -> 16.5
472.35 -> 16.2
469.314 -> 17.1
